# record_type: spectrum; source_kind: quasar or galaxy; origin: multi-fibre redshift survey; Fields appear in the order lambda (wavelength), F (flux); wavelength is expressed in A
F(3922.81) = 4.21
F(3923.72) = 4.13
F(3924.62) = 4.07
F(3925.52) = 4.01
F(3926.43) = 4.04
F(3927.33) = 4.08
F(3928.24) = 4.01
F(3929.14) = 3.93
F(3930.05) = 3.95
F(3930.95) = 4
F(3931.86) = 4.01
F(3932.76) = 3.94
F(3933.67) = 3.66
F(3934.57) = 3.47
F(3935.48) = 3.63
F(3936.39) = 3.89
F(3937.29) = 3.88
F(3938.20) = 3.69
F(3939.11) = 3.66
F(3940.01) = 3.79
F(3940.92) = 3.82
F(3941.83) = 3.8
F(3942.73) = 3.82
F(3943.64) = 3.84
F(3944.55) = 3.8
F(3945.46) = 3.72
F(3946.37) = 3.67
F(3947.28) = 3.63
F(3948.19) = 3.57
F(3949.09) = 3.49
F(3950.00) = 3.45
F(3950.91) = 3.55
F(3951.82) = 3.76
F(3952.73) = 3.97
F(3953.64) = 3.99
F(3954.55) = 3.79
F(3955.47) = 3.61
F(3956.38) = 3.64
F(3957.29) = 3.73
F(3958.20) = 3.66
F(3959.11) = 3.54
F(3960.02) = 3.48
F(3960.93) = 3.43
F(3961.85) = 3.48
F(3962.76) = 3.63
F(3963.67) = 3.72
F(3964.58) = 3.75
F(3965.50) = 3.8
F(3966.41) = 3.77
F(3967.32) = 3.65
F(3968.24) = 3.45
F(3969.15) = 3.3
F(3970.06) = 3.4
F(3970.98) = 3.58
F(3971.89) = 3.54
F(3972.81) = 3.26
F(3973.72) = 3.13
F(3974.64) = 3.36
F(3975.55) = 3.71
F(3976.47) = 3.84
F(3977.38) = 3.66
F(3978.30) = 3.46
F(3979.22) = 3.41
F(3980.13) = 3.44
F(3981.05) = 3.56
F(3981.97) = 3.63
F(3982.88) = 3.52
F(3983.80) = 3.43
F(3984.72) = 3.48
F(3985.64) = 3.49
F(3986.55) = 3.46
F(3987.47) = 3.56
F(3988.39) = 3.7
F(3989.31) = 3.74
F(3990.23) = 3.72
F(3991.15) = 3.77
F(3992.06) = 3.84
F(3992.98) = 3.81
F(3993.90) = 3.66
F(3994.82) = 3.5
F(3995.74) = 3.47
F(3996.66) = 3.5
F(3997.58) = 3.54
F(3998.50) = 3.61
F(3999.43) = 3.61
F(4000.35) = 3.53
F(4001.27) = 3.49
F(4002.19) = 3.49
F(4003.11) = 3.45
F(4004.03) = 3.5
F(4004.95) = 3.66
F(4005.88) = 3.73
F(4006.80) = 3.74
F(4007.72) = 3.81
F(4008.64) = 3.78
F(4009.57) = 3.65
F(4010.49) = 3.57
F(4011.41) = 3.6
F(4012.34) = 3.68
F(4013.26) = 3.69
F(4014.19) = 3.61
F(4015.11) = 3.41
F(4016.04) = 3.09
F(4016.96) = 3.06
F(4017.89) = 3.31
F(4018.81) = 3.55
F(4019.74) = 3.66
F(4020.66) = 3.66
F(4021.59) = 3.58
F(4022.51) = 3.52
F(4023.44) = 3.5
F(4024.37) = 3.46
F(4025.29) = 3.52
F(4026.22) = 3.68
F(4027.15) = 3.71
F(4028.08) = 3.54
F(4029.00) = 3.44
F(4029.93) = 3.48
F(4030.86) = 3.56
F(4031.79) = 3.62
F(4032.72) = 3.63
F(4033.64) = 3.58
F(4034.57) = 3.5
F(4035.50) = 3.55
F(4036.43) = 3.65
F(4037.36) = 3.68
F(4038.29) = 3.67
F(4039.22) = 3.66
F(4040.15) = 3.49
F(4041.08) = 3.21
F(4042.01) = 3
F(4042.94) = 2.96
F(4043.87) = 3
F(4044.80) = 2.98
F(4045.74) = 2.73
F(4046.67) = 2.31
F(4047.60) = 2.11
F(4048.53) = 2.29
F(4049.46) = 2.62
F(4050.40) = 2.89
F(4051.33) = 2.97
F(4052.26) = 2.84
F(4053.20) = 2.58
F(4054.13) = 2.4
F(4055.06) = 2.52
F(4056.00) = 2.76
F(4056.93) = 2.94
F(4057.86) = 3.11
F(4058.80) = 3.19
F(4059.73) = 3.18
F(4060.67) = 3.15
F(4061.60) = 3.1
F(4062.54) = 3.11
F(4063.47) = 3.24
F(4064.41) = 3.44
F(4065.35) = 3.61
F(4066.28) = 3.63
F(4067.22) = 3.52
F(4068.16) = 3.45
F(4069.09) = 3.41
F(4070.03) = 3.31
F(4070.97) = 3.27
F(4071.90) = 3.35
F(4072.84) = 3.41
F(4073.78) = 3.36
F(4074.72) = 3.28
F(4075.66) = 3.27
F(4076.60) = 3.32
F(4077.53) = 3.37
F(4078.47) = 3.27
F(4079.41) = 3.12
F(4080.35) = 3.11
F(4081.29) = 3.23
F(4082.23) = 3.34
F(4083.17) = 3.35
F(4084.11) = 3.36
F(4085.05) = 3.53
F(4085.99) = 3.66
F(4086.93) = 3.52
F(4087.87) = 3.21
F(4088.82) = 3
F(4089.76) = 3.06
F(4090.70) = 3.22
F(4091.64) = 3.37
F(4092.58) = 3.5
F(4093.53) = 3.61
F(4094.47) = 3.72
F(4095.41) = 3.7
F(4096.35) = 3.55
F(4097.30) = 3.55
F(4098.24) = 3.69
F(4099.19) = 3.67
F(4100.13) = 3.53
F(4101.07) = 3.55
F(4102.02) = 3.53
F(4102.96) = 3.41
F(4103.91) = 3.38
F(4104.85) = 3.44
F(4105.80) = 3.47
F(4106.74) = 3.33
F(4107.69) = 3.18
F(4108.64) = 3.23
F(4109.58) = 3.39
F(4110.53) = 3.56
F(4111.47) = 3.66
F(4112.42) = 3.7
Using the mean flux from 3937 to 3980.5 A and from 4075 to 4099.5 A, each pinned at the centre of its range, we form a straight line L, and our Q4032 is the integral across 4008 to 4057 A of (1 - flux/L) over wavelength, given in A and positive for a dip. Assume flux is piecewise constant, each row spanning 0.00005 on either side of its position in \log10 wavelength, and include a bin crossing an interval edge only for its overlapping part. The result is 3.1 A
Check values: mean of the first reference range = 3.63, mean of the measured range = 3.28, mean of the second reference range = 3.39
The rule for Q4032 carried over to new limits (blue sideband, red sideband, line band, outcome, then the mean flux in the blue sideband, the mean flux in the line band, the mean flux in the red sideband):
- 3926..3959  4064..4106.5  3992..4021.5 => 0.37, 3.77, 3.57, 3.41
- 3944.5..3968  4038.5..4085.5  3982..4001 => -0.65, 3.66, 3.6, 3.12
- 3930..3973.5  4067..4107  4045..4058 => 3.11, 3.68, 2.64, 3.4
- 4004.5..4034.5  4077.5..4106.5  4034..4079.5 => 4.56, 3.56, 3.14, 3.42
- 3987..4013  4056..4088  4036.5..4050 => 1.74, 3.63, 3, 3.31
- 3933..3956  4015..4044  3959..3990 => 0.77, 3.72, 3.54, 3.47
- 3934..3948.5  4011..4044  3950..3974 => 0.47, 3.73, 3.6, 3.49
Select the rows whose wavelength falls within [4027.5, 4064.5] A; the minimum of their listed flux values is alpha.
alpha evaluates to 2.11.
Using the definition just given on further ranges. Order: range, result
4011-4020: 3.06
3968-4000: 3.13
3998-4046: 2.73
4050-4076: 2.4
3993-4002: 3.47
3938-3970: 3.3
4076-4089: 3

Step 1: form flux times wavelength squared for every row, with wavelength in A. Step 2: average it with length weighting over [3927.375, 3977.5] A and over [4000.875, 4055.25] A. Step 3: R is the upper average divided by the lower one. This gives 0.9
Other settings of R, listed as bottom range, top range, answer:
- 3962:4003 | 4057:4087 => 0.97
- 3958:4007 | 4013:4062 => 0.93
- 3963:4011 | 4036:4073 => 0.89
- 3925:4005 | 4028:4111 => 0.95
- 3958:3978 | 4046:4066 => 0.85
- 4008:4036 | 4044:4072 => 0.86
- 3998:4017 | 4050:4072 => 0.90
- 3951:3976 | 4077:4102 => 1.01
